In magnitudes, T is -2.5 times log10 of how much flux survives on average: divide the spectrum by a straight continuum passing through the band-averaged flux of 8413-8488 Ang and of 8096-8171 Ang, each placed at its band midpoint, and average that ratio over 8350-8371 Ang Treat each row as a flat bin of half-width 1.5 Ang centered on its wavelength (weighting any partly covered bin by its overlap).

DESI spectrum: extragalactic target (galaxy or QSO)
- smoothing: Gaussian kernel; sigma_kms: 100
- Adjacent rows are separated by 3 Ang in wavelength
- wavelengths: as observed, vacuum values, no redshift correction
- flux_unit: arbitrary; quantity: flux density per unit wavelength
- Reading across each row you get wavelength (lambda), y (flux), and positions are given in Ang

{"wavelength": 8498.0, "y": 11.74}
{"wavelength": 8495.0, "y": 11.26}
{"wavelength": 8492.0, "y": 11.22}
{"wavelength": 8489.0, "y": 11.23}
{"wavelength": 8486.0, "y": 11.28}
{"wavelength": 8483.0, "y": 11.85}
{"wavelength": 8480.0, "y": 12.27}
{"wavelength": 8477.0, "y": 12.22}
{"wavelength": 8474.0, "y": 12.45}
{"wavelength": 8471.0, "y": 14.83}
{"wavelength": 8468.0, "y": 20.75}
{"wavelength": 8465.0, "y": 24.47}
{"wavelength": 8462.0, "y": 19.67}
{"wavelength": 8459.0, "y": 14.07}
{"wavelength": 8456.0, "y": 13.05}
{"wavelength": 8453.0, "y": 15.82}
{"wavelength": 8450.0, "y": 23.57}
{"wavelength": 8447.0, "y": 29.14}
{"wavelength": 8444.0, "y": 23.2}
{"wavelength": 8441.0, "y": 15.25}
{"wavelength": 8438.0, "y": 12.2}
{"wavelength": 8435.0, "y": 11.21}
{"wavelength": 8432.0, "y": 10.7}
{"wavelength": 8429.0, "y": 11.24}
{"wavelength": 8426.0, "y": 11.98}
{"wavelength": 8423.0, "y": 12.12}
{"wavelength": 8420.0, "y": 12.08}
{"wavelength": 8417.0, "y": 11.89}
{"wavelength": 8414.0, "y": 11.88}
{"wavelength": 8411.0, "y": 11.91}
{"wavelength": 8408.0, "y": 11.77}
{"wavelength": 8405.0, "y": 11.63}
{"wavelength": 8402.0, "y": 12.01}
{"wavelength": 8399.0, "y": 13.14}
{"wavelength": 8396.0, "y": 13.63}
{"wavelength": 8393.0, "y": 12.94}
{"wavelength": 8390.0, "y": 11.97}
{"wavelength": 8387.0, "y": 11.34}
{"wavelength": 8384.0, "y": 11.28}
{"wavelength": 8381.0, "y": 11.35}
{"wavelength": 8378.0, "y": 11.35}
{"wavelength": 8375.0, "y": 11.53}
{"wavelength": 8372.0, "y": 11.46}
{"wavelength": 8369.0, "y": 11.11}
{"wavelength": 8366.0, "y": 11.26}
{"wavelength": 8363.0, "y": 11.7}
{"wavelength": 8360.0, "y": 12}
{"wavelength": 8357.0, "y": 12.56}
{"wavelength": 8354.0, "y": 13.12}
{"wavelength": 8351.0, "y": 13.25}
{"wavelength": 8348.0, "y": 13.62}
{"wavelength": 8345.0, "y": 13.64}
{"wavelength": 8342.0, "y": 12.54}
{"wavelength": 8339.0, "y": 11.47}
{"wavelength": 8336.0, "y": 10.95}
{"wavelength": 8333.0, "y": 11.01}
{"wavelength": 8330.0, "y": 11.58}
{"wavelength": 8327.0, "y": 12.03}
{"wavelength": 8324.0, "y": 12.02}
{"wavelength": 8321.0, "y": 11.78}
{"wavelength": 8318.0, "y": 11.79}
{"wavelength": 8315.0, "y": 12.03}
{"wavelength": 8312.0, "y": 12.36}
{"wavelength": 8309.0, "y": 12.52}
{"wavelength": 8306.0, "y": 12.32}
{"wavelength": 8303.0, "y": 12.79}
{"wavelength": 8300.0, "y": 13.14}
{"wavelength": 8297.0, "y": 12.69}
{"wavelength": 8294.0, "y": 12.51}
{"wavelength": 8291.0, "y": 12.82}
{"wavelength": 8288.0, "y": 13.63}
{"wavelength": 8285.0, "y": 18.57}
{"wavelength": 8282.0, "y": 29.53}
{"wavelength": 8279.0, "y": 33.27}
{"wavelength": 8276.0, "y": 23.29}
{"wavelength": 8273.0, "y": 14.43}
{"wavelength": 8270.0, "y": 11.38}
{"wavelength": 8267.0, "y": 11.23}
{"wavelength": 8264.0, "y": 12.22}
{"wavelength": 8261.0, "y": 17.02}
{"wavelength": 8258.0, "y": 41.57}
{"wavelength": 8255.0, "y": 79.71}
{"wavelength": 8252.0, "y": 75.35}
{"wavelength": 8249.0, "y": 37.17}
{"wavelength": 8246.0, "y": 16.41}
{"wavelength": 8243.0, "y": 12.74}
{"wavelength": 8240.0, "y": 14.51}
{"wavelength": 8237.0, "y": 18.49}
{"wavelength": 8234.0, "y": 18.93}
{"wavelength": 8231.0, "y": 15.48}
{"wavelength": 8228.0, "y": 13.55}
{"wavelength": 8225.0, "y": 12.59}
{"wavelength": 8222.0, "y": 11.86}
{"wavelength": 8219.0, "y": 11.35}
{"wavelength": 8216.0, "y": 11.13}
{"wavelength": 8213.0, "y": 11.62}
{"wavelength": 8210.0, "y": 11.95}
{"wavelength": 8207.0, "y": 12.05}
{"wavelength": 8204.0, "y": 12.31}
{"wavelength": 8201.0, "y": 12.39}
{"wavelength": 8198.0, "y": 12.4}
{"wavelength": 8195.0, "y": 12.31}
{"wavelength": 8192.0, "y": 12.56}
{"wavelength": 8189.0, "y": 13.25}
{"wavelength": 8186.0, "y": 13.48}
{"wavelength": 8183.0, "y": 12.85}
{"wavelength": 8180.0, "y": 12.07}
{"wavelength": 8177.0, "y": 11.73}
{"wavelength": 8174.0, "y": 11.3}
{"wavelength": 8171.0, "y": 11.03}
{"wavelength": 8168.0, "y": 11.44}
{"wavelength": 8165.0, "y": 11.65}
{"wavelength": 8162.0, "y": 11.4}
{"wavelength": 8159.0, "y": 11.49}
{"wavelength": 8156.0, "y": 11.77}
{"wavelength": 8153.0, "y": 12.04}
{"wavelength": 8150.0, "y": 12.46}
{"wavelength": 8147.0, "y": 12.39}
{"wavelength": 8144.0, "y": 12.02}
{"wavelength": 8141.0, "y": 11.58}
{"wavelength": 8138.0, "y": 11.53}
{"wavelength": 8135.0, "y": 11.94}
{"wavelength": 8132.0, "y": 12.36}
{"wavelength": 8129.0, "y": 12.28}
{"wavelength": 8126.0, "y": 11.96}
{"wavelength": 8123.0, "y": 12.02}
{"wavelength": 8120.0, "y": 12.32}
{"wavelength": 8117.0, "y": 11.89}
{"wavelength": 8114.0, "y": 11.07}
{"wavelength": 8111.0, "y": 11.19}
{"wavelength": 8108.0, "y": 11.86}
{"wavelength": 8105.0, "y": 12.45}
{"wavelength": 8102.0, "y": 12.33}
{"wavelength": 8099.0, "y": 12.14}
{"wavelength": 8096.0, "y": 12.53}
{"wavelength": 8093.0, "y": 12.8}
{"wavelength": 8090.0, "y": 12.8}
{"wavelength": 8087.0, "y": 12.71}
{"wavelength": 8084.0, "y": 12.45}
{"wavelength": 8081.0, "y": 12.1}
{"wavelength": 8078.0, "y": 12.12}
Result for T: 0.18 mag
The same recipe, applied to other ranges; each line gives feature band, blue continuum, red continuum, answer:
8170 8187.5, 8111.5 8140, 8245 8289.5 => 0.453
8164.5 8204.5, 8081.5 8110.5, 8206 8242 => 0.089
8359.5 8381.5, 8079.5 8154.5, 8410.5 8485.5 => 0.254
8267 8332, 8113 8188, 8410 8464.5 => -0.101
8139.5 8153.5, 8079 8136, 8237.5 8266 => 0.421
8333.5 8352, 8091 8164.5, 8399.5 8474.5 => 0.141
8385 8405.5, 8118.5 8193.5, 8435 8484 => 0.277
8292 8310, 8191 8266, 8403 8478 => 0.429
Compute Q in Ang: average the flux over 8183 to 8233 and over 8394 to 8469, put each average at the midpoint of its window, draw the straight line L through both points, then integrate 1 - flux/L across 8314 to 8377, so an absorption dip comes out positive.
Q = 9.4 Ang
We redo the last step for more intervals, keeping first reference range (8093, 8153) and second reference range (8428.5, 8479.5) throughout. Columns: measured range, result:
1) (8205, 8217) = 1.4 Ang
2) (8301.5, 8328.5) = 4.7 Ang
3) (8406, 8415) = 2.4 Ang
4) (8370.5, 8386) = 4.2 Ang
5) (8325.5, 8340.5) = 3.6 Ang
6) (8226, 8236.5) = -1.9 Ang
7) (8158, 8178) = 2.0 Ang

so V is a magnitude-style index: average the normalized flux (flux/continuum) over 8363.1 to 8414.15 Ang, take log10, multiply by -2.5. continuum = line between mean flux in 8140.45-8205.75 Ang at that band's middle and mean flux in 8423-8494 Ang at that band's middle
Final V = 0.22 mag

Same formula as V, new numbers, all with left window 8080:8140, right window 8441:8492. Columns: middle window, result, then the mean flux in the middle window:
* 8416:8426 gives 0.31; 12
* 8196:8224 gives 0.13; 11.9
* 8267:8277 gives -0.08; 15.2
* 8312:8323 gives 0.23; 11.9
